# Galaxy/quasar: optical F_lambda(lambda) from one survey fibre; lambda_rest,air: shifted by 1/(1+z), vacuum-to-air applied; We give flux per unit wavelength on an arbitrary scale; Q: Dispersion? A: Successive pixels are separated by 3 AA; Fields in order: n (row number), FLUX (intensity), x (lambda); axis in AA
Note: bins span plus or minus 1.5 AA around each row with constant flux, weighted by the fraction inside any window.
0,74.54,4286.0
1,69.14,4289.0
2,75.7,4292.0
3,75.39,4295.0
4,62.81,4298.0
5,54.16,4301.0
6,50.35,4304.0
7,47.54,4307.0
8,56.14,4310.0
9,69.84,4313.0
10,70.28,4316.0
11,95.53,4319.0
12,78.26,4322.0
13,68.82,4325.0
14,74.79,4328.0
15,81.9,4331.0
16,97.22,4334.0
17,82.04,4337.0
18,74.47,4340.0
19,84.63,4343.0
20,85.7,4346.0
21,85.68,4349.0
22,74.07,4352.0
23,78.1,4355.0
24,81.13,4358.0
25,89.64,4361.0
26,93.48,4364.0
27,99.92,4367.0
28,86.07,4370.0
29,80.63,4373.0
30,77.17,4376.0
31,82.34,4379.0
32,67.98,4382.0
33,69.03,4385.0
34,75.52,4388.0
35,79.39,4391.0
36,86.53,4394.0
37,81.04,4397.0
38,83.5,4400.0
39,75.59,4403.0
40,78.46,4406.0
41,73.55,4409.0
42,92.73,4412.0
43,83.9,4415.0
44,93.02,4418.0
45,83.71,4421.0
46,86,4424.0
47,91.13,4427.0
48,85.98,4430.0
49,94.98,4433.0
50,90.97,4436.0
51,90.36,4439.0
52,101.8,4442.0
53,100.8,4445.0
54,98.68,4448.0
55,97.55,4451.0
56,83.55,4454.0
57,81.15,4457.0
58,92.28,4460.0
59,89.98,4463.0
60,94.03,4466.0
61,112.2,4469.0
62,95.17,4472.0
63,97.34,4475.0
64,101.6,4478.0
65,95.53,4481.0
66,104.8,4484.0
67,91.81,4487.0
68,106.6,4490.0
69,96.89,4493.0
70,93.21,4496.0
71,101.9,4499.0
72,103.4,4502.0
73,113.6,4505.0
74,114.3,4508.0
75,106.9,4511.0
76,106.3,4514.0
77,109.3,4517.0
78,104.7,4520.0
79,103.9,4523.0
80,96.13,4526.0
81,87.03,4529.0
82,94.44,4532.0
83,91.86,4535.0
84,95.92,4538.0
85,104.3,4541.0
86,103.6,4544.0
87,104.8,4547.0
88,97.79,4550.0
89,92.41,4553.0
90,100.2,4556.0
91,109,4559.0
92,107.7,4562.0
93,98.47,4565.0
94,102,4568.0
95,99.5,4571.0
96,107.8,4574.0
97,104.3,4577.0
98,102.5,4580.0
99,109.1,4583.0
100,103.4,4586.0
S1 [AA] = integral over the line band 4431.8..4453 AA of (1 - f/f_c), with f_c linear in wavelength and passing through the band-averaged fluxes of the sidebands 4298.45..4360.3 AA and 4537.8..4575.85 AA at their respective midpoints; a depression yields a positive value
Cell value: -1.9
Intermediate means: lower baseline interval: 74.5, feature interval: 96.2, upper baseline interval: 102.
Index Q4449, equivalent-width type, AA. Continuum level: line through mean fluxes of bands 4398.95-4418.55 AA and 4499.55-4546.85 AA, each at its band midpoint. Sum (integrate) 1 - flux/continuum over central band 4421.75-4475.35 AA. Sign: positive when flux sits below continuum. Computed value -2.4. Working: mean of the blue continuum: 82.5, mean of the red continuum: 102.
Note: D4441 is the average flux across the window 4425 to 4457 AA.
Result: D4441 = 92.9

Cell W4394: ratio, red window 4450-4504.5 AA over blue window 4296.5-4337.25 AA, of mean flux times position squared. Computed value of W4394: 1.48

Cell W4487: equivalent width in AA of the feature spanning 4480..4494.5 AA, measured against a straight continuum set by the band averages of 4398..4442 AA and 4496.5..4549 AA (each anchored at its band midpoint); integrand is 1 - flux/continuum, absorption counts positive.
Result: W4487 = -0.37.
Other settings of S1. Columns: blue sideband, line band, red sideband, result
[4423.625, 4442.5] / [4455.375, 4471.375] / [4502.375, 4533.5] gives 0.3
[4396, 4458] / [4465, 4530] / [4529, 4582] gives -4.7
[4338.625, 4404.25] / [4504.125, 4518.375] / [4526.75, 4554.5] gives -2.4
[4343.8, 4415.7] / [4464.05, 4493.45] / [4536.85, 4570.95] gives -2.1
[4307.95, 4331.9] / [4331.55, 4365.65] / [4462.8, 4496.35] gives -2.7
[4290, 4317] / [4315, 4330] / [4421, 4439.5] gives -2.6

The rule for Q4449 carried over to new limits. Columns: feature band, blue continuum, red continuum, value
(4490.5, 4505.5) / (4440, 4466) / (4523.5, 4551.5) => -0.9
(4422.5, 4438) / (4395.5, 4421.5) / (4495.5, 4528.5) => -0.4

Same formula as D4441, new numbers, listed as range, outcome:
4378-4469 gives 86.6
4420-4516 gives 97.1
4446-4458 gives 91.1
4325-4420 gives 82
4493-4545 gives 102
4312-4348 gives 80.5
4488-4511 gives 104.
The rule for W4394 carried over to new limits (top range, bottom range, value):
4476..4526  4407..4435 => 1.23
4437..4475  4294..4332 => 1.49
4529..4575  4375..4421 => 1.34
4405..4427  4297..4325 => 1.37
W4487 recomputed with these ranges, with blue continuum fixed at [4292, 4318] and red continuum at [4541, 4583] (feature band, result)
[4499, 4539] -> -2.7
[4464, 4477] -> -1.6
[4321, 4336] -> -3.2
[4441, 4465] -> -2.1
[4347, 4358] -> -1.6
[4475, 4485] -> -1.1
